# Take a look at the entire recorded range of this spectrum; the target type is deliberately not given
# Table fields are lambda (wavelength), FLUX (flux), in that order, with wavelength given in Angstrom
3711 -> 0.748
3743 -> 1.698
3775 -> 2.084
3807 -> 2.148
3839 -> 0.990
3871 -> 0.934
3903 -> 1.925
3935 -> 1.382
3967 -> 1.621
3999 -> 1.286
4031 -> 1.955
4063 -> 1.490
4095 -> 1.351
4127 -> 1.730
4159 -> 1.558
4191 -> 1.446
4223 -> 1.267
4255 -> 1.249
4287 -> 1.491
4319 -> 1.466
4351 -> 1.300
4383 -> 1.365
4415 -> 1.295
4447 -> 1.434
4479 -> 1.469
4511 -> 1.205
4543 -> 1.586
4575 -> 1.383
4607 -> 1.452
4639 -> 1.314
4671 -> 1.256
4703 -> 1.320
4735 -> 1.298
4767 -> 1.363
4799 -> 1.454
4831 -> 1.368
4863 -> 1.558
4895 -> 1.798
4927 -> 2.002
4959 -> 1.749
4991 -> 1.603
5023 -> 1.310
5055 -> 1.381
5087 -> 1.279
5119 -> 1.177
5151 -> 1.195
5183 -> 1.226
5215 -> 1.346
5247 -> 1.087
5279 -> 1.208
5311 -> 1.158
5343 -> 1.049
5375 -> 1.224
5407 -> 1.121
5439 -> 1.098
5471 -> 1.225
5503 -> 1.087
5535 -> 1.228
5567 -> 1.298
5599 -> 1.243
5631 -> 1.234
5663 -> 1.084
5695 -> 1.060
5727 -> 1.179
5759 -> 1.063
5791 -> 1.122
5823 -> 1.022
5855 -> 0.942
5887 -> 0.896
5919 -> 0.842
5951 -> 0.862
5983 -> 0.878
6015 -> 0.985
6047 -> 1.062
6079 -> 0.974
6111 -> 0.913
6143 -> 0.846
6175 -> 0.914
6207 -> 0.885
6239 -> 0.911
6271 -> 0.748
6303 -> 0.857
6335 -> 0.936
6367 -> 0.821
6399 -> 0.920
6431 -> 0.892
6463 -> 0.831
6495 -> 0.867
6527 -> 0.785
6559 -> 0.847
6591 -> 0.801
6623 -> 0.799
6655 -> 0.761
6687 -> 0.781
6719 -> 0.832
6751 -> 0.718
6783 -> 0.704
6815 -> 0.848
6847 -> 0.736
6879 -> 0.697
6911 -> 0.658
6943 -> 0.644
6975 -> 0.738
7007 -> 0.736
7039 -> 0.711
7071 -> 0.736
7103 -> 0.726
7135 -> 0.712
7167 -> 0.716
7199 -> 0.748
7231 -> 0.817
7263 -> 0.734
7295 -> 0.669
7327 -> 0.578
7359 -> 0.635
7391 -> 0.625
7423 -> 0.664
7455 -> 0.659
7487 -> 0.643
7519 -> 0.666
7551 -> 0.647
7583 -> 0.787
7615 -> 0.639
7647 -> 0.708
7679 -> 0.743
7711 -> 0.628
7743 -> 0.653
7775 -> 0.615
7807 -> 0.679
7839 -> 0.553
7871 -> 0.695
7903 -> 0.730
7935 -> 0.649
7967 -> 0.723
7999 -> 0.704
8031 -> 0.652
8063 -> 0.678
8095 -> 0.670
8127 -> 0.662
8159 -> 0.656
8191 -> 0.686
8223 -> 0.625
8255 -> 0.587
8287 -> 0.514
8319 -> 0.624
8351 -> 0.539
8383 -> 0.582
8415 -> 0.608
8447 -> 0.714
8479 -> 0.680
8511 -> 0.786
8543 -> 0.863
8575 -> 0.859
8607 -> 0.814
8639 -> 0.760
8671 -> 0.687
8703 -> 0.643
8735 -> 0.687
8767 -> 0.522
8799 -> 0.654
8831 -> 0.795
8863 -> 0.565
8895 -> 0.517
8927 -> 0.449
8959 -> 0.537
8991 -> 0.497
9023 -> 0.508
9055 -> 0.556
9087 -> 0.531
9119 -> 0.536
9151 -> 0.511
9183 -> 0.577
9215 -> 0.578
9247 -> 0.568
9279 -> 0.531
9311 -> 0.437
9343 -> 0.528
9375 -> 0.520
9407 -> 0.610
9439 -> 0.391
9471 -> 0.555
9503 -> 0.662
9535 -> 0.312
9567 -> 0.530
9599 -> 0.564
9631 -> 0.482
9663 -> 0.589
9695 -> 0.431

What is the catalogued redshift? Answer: 0.76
